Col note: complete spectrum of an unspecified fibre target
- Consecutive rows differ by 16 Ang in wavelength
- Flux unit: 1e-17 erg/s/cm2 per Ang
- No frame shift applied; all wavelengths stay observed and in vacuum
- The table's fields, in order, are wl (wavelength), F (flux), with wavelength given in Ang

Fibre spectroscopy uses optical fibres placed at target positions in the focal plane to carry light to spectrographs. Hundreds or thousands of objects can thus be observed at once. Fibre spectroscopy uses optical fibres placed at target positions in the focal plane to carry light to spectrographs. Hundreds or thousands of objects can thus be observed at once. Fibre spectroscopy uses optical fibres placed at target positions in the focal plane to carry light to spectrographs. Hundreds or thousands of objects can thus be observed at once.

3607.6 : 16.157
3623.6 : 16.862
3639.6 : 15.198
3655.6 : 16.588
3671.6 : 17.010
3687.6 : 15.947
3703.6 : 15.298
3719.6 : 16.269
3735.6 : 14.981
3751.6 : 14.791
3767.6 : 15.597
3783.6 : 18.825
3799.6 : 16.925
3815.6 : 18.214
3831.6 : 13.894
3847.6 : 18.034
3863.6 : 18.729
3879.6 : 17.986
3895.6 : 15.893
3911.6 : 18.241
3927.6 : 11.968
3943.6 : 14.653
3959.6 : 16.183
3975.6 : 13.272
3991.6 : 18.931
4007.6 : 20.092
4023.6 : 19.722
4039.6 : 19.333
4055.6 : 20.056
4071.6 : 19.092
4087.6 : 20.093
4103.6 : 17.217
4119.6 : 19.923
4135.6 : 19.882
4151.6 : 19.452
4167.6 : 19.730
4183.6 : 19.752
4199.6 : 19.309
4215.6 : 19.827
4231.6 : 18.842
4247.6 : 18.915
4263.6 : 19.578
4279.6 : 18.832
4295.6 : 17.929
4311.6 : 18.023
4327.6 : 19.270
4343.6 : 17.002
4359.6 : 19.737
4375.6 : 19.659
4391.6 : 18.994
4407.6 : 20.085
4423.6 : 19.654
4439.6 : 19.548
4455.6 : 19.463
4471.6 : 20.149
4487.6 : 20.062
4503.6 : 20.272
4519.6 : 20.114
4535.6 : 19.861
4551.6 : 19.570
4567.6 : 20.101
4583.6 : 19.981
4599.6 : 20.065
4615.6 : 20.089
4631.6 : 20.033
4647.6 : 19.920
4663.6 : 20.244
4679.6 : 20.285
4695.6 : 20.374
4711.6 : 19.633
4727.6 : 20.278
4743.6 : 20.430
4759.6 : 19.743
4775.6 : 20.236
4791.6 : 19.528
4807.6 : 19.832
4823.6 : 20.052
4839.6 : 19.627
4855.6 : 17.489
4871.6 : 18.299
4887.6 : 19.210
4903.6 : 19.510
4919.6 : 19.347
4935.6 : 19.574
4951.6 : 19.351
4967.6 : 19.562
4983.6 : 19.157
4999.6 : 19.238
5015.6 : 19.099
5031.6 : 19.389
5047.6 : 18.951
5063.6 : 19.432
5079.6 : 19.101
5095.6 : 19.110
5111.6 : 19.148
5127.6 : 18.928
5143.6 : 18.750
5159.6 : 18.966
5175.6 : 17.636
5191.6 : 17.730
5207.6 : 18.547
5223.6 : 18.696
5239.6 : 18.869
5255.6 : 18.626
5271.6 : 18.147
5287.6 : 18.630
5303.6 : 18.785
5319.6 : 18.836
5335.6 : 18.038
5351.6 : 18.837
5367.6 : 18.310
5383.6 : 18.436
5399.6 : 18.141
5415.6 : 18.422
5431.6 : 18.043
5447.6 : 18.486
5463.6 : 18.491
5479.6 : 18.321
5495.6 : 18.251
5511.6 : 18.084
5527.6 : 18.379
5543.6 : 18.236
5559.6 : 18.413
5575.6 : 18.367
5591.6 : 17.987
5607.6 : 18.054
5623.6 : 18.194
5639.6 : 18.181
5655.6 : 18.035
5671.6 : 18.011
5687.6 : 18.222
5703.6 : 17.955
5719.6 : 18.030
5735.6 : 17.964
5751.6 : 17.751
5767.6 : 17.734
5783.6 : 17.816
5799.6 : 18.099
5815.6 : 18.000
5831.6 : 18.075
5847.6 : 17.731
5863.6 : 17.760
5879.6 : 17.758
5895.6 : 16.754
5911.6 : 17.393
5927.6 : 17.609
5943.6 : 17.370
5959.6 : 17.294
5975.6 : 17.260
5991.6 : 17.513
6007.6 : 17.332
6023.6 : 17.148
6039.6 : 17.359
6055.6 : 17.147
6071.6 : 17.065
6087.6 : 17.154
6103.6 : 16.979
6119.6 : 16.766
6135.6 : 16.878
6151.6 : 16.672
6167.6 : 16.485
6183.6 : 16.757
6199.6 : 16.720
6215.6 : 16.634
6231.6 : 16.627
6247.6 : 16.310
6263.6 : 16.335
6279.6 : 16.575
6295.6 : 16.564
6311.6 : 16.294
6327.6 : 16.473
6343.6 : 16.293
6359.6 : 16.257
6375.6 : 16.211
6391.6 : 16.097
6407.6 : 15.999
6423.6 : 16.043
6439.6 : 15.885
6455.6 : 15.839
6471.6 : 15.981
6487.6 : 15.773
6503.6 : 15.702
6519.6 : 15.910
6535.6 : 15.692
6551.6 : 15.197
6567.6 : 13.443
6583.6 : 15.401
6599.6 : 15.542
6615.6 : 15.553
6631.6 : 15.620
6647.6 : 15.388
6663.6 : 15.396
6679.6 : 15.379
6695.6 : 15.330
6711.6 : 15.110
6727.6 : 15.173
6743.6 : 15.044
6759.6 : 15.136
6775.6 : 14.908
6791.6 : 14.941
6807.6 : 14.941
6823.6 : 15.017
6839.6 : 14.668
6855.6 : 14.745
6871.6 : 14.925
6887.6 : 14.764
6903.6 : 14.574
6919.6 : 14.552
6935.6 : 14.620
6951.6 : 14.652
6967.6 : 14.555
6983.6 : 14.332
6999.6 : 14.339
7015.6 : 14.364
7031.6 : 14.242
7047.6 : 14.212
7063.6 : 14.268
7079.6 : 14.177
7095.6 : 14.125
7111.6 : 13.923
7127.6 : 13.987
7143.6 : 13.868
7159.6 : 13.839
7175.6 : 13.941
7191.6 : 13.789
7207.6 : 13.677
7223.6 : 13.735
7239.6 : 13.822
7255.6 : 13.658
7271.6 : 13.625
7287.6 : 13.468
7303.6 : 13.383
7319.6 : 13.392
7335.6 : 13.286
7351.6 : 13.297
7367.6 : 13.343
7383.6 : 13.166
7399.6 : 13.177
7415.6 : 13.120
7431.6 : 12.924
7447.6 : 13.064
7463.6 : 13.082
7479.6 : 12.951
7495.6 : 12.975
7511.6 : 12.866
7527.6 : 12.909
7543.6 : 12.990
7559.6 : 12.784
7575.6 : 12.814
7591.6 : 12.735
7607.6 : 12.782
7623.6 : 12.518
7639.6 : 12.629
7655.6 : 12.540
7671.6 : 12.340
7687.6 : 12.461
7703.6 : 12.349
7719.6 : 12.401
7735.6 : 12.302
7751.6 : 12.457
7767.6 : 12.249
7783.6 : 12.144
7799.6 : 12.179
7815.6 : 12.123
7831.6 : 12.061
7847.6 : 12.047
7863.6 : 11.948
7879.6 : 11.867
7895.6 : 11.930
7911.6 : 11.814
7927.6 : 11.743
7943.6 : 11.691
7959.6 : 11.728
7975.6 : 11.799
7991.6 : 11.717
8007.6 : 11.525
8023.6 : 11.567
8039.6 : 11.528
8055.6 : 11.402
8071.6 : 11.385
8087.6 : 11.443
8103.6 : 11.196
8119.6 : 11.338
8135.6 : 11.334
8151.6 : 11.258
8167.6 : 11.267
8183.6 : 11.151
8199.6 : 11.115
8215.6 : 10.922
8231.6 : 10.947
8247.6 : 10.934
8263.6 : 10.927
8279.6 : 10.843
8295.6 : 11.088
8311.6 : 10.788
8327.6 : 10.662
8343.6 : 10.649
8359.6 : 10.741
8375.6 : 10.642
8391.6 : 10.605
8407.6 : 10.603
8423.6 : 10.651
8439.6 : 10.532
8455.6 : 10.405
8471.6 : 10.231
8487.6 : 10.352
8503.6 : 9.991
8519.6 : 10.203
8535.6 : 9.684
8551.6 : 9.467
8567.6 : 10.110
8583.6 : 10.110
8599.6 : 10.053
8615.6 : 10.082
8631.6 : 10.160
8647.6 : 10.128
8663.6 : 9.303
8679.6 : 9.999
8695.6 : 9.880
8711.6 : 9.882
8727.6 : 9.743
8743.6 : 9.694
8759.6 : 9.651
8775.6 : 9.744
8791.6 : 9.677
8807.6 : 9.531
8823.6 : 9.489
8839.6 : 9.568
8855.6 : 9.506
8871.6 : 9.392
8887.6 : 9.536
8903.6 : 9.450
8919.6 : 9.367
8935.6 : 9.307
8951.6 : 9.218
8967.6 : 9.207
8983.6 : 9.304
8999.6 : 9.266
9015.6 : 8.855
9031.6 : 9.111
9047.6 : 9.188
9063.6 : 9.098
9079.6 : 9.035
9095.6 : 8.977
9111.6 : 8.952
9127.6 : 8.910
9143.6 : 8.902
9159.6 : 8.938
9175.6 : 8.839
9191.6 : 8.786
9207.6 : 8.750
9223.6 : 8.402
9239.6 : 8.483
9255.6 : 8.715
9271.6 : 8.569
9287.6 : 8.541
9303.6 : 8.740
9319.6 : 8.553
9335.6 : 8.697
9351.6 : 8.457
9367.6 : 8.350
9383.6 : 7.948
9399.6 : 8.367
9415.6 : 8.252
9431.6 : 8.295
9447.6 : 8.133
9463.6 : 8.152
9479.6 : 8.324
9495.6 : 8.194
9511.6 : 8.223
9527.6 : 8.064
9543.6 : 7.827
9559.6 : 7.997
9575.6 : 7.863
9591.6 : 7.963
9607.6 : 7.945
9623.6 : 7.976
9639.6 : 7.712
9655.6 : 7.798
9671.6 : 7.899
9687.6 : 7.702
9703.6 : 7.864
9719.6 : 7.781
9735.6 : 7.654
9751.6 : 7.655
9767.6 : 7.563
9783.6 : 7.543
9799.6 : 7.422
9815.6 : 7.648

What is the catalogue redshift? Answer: 0.000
